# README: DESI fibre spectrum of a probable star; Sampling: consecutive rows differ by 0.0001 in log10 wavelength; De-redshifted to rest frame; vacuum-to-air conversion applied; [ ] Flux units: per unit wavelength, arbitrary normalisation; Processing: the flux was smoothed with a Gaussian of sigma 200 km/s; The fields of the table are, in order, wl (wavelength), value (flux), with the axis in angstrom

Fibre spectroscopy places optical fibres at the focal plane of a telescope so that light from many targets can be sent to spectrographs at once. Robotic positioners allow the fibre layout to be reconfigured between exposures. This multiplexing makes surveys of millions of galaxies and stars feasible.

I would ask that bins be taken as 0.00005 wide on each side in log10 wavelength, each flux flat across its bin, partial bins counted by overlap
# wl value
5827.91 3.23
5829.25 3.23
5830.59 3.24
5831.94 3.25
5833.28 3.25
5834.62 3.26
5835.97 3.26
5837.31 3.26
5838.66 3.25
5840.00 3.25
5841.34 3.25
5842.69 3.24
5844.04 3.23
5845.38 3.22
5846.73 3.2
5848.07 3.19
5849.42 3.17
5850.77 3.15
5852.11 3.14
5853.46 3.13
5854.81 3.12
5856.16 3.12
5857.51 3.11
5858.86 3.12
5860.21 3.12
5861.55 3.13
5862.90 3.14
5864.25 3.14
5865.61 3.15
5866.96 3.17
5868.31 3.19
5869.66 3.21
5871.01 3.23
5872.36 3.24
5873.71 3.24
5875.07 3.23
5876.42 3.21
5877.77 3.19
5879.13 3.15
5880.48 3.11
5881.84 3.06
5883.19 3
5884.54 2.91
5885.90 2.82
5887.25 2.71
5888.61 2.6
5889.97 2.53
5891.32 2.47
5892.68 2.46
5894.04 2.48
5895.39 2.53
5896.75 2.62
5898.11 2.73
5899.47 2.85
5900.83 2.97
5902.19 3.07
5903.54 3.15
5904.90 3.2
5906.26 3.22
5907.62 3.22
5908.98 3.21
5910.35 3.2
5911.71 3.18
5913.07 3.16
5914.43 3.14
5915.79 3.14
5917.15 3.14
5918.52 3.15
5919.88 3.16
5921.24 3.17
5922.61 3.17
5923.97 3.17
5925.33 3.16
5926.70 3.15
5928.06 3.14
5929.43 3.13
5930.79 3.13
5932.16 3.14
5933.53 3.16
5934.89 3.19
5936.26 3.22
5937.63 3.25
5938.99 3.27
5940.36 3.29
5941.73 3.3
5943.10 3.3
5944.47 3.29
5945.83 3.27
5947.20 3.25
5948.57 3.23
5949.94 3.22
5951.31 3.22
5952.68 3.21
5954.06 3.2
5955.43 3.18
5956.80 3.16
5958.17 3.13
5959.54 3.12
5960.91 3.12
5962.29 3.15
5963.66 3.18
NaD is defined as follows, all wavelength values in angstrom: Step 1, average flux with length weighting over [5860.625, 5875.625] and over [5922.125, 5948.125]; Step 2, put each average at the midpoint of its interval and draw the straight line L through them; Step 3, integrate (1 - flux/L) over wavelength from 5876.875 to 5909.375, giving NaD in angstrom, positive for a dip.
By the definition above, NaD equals 3.2 angstrom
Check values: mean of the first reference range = 3.19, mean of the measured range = 2.89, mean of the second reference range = 3.21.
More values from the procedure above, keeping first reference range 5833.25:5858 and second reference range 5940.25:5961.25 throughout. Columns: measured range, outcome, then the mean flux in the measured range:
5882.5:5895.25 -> 2.2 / 2.66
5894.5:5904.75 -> 1.1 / 2.86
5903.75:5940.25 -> 0.4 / 3.18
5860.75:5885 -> 0.4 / 3.15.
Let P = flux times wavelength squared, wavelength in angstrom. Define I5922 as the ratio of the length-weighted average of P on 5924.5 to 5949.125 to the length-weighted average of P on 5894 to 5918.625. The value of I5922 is 1.07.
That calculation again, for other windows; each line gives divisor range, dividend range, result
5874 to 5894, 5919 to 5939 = 1.12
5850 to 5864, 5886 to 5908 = 0.91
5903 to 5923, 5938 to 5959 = 1.03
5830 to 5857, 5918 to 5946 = 1.03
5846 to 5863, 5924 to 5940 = 1.04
